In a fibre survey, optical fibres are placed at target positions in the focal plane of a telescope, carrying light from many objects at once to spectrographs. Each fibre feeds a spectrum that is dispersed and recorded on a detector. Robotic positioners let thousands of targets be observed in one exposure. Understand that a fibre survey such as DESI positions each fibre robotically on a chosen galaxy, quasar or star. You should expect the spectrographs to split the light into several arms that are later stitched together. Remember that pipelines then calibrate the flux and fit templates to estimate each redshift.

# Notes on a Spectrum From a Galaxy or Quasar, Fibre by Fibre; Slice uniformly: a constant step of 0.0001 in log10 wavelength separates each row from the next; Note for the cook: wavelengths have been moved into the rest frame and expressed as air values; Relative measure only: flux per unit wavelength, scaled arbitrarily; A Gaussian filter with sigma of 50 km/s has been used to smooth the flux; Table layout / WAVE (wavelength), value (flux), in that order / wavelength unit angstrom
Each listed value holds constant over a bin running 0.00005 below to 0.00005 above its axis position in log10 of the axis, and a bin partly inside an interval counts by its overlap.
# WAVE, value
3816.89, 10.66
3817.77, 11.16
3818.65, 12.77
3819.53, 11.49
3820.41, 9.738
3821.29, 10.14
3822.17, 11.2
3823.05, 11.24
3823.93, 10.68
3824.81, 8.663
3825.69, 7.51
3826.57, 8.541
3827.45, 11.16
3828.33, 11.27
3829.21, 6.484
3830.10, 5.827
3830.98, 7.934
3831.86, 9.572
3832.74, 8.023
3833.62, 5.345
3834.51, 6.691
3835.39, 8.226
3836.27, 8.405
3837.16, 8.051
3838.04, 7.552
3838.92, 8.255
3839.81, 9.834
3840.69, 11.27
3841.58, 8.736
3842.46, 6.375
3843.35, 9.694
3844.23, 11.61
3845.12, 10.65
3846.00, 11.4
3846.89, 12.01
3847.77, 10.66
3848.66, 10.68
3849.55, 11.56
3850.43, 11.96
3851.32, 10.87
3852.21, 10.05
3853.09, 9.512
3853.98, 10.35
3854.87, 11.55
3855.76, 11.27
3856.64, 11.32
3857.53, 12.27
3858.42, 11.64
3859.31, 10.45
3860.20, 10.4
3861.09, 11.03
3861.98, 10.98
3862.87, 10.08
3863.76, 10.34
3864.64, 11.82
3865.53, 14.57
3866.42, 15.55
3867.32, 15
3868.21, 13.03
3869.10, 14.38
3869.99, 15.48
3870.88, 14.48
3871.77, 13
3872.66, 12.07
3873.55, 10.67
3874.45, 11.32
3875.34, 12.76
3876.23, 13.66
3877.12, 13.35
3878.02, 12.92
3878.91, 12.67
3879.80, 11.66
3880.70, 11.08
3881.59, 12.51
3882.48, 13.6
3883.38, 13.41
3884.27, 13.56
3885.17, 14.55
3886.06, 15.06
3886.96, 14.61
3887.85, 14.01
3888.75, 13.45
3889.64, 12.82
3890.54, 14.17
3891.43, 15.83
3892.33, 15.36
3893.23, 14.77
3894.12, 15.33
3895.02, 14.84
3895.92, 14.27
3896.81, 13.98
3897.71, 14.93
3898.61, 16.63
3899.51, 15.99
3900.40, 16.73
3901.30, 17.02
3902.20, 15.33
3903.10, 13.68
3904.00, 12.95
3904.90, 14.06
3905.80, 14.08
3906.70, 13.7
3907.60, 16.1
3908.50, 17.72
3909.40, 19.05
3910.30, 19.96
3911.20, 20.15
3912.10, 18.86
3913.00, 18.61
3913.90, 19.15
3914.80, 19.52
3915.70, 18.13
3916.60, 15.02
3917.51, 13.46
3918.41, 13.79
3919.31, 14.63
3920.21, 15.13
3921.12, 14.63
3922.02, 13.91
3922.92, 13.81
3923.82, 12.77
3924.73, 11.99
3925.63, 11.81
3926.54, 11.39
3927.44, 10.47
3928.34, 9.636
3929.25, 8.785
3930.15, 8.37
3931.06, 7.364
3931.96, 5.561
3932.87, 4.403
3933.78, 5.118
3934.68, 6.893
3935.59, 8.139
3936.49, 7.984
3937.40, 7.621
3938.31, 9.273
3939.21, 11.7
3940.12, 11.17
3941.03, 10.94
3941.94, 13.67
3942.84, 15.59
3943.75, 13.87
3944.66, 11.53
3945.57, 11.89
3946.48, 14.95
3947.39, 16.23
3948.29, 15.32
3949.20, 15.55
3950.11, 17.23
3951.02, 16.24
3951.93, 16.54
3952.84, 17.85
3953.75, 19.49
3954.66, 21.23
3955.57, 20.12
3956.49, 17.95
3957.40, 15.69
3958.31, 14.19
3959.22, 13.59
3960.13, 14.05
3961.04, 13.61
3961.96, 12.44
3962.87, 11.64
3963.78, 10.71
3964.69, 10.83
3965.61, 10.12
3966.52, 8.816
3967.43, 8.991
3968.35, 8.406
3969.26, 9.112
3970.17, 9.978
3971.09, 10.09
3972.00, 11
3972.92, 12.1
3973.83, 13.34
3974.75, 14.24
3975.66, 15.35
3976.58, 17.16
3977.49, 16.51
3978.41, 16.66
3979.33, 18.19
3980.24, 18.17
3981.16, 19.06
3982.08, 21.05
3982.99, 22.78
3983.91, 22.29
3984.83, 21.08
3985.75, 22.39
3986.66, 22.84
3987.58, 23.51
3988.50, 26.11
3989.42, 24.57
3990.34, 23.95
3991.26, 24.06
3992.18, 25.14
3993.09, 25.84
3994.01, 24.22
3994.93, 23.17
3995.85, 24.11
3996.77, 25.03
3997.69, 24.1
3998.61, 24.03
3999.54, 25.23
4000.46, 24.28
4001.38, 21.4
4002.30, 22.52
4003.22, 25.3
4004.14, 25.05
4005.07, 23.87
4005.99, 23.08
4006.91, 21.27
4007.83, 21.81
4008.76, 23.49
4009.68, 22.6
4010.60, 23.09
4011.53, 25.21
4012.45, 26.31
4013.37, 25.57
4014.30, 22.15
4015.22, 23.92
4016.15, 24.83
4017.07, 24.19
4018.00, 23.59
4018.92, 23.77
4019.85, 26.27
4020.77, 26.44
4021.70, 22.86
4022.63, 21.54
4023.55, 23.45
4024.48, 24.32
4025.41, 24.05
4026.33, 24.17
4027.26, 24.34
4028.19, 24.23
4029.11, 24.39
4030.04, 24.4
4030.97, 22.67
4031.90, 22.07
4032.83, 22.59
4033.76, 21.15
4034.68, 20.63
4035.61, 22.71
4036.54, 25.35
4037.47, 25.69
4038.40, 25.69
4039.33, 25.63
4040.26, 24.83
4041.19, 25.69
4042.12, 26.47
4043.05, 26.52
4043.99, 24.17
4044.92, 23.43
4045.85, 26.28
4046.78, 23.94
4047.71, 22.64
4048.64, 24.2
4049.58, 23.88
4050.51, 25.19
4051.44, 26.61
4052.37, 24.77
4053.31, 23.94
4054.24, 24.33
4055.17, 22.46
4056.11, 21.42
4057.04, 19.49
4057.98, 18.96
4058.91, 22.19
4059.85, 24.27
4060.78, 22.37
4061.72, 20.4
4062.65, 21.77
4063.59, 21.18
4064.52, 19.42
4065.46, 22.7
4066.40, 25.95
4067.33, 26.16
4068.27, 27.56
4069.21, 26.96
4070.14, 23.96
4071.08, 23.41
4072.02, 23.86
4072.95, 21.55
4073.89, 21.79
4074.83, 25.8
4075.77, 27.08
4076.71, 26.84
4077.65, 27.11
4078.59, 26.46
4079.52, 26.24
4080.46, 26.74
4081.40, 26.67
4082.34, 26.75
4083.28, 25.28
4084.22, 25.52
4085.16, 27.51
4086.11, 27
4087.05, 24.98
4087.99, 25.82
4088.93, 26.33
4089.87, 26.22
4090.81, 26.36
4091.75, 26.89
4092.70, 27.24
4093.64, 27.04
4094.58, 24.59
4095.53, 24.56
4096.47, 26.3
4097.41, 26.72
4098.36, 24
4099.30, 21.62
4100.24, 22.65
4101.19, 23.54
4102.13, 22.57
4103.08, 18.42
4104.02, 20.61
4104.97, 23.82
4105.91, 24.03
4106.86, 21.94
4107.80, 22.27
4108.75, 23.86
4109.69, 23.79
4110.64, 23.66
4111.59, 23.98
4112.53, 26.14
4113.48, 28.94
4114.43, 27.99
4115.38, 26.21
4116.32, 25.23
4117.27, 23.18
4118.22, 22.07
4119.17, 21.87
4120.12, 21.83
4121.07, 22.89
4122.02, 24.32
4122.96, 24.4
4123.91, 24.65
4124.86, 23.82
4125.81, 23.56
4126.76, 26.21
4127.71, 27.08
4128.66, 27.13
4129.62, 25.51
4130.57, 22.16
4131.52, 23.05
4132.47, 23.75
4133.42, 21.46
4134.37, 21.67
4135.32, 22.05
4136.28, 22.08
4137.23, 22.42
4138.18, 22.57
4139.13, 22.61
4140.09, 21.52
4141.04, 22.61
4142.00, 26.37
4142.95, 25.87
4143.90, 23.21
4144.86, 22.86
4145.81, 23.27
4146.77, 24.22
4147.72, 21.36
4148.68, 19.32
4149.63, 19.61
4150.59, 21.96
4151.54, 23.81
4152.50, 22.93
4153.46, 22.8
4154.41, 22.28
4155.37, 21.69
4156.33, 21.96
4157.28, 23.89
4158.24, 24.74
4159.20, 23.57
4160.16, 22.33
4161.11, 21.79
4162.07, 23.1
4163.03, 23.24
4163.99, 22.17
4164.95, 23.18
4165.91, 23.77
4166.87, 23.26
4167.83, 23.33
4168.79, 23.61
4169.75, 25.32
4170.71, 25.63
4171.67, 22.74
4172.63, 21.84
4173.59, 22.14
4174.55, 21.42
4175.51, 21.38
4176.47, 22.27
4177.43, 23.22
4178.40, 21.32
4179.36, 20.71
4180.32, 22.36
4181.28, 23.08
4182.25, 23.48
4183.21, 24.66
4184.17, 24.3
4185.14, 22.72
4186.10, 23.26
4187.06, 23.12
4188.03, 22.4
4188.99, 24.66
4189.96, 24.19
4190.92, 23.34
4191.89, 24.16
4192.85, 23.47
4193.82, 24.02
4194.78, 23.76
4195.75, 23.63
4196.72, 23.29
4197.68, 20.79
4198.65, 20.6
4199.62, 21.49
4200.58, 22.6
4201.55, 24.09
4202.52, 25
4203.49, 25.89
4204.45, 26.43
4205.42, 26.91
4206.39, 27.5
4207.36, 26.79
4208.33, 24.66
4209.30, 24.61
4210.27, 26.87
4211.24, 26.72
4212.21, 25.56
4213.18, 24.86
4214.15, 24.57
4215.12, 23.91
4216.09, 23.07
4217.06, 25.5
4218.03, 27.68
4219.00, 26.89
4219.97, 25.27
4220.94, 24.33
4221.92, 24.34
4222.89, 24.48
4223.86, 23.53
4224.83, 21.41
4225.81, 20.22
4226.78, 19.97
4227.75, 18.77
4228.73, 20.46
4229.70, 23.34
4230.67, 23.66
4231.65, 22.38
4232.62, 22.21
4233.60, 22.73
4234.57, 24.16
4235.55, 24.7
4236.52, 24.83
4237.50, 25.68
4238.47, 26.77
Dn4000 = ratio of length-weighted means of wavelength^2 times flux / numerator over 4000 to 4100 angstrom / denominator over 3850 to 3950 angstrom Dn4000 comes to 2.0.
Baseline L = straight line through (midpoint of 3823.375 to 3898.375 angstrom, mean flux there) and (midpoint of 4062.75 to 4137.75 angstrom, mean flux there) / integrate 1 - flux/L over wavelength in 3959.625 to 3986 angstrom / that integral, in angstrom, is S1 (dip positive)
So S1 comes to 4.85 angstrom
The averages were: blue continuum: 11.5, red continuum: 24.5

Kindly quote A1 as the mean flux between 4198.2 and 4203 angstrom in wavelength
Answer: 22.8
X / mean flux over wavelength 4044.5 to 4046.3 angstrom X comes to 24.9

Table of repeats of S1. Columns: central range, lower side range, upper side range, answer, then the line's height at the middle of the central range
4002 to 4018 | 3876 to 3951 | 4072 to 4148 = -4.2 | 18.9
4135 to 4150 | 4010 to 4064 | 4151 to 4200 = 0.3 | 23.2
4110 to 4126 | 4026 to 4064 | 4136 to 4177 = -0.9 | 23.1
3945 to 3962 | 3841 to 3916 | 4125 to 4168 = 0.1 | 16.2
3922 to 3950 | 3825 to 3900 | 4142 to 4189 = 6.8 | 14.4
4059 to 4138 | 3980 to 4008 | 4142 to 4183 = -4.6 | 23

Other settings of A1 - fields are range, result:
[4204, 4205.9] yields 26.6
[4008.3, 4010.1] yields 23.1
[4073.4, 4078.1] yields 25.7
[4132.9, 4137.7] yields 22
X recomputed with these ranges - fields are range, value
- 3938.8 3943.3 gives 12.6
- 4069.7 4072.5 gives 23.7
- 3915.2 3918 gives 15.6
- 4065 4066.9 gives 24.4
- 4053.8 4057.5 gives 21.9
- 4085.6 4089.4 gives 26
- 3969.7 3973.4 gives 10.8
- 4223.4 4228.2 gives 20.8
